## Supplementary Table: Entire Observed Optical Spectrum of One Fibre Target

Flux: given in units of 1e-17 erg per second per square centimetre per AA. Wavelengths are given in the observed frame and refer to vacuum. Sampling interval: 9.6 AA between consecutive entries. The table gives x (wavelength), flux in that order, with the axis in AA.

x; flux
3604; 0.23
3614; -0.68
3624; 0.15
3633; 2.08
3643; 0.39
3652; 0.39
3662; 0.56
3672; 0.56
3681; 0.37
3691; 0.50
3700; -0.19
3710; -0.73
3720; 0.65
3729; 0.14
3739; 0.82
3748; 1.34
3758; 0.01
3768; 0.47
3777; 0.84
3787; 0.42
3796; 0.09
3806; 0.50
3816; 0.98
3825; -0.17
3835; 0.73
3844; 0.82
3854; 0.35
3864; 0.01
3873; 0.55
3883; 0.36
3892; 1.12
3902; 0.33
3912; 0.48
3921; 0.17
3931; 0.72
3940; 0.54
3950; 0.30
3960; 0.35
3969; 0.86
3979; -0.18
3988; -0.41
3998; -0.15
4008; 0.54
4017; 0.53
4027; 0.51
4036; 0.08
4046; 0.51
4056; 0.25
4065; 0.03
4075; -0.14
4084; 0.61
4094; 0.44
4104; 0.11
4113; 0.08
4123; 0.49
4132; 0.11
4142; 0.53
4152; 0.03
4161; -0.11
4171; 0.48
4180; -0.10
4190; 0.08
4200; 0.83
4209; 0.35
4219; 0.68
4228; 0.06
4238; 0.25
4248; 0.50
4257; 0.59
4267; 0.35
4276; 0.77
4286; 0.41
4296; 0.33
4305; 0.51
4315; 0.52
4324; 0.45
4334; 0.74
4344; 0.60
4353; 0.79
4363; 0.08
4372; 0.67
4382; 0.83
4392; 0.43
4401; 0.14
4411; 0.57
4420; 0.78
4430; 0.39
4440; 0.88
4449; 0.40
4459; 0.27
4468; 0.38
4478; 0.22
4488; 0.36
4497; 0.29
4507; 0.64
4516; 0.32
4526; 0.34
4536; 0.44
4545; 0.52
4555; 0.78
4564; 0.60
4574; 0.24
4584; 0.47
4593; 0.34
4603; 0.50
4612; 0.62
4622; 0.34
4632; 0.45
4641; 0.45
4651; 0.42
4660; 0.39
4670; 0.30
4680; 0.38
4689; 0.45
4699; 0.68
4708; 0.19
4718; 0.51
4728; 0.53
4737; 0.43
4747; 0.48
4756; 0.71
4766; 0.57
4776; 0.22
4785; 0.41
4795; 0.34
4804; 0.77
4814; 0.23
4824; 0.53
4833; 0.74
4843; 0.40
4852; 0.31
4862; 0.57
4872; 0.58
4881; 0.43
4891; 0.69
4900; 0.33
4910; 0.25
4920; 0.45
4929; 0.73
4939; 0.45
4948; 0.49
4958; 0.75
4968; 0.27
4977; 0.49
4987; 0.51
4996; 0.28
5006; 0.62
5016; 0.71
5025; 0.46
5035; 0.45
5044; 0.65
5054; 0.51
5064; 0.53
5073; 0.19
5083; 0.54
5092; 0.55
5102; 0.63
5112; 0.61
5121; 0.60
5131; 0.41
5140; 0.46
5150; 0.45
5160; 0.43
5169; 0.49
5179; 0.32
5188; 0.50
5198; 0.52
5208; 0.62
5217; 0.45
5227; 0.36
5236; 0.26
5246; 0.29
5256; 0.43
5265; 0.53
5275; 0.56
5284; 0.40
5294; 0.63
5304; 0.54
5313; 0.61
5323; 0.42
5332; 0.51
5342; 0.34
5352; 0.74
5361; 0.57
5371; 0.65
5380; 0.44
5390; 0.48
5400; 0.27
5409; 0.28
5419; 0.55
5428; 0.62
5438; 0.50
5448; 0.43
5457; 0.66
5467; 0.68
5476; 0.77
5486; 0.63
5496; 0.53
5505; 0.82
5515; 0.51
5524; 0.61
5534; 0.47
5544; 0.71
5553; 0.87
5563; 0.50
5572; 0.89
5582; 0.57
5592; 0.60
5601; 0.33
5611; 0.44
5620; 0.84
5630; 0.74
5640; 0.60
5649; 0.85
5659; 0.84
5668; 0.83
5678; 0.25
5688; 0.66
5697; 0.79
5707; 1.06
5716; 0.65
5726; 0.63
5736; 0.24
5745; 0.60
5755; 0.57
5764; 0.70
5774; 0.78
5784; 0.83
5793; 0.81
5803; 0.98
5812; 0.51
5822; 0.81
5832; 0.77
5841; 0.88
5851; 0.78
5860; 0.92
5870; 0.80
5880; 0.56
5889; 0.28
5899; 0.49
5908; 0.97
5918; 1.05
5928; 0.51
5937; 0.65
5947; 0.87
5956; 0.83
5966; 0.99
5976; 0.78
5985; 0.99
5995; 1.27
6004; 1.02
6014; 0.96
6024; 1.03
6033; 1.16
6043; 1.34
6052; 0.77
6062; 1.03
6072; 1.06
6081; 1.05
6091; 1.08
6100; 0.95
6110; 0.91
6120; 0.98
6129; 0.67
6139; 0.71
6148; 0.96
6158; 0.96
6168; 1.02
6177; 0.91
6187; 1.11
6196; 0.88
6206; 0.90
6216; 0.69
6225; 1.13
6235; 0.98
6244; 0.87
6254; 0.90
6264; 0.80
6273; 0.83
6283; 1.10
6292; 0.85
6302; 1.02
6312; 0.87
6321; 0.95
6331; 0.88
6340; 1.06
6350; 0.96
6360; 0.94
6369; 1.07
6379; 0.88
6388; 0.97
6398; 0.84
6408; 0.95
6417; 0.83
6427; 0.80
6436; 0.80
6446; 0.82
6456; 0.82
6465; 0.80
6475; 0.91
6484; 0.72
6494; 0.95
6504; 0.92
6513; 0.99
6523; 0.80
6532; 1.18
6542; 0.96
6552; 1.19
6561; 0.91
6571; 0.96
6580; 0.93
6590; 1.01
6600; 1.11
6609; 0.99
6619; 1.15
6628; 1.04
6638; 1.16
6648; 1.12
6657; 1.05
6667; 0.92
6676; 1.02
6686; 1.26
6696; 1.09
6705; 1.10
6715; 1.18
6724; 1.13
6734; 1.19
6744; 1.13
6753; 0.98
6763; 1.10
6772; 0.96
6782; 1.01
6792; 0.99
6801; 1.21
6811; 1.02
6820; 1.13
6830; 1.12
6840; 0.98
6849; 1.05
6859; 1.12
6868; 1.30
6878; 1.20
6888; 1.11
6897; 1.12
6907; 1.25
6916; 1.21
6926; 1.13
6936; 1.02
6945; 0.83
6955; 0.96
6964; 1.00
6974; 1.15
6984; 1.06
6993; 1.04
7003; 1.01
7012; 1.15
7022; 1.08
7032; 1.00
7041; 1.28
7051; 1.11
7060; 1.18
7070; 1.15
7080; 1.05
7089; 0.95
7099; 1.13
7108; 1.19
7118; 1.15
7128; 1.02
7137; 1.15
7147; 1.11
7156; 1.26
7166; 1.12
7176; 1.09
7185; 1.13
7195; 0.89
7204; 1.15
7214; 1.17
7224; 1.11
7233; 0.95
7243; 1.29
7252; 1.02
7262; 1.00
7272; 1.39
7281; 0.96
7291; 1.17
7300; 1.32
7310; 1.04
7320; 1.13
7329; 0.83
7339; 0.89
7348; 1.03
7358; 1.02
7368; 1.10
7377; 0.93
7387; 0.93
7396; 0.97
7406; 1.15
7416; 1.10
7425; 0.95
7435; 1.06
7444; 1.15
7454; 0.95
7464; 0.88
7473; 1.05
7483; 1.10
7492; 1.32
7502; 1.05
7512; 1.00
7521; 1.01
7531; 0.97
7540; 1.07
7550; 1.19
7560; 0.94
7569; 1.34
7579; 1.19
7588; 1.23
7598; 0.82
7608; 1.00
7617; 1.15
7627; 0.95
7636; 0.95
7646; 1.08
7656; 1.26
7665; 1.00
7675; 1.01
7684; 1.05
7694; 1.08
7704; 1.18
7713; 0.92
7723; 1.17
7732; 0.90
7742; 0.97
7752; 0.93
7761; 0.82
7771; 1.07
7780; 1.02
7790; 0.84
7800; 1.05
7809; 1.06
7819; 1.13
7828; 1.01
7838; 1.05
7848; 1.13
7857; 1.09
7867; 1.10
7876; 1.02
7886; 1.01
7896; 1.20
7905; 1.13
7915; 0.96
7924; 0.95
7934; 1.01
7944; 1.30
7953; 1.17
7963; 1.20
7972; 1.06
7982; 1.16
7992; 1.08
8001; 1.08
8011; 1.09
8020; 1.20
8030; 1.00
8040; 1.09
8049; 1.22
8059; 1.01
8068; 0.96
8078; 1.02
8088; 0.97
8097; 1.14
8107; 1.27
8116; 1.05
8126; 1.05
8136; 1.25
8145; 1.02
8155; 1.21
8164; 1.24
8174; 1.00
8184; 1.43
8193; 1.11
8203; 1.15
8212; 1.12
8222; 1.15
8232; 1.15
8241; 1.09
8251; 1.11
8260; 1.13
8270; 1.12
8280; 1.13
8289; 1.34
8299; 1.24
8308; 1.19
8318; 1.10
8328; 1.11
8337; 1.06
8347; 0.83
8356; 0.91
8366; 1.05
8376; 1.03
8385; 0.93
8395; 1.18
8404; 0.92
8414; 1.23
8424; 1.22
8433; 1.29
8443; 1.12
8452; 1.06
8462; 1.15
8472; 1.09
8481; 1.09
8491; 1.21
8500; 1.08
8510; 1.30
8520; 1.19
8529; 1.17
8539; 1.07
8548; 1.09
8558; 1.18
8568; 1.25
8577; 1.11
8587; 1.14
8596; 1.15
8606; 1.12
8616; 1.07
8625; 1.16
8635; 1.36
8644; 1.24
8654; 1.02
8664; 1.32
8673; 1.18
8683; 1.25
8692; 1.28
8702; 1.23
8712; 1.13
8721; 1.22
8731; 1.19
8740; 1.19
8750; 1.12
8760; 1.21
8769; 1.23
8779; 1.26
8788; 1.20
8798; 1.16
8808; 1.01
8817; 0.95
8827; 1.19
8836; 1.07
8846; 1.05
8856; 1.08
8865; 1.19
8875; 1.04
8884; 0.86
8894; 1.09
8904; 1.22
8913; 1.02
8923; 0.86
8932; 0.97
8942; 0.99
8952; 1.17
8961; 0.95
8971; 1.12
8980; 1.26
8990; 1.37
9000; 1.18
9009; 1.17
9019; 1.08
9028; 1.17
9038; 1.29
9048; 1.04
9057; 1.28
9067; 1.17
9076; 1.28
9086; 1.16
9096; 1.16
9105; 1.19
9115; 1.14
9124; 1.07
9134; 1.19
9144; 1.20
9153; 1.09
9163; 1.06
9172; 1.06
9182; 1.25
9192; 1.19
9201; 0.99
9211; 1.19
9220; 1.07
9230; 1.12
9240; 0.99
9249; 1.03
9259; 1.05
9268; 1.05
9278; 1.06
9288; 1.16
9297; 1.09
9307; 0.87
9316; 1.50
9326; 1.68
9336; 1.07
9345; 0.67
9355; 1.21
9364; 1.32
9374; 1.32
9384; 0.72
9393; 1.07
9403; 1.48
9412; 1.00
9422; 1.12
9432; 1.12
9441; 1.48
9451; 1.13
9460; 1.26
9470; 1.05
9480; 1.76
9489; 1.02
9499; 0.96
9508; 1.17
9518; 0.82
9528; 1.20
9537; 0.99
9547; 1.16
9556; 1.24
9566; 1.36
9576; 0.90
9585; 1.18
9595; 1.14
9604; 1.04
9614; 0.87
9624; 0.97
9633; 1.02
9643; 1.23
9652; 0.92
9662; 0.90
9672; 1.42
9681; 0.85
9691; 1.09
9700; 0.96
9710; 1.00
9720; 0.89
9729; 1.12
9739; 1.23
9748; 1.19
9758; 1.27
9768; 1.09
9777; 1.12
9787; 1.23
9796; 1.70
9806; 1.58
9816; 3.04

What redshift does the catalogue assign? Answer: 0.50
